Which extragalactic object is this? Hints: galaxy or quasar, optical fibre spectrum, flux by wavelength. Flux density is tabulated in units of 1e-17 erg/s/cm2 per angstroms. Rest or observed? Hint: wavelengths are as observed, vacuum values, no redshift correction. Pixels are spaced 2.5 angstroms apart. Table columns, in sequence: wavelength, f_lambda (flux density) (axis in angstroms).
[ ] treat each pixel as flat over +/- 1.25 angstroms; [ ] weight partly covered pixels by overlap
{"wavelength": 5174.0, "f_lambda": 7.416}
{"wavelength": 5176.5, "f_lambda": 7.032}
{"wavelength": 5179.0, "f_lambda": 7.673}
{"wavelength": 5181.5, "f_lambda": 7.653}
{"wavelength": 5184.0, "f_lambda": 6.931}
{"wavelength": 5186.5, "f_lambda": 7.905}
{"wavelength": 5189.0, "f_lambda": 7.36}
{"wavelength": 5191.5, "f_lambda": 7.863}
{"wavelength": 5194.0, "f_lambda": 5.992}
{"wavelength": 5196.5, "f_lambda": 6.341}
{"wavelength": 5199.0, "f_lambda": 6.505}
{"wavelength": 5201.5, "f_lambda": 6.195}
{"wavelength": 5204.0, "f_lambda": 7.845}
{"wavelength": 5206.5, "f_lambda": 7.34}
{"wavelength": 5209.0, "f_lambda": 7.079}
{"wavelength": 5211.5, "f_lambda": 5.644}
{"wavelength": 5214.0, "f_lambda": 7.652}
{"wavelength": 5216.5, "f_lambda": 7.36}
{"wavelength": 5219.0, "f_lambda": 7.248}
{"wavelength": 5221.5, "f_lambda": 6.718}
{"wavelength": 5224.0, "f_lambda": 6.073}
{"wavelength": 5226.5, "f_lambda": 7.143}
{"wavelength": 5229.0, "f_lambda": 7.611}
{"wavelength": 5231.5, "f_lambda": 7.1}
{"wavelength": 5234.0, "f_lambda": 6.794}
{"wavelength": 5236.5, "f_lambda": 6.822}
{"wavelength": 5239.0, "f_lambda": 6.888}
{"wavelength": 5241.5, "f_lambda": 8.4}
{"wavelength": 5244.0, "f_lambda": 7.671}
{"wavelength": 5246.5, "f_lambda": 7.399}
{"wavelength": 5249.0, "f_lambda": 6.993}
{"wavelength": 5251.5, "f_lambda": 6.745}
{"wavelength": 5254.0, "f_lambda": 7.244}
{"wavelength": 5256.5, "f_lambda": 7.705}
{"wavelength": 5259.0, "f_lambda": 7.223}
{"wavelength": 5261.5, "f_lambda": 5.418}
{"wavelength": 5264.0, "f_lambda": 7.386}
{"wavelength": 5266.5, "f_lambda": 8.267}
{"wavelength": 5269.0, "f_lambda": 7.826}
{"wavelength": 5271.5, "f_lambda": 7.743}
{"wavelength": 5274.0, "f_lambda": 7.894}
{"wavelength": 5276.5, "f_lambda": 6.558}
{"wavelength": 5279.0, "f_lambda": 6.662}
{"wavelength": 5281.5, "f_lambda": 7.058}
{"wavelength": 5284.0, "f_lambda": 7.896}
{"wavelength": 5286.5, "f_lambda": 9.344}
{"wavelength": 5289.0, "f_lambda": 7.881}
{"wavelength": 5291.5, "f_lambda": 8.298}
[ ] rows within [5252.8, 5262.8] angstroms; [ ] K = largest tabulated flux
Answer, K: 7.705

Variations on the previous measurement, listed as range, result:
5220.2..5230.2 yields 7.611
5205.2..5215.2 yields 7.652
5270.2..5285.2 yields 7.896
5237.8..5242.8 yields 8.4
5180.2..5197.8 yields 7.905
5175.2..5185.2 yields 7.673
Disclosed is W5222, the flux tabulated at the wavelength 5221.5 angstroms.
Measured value 6.718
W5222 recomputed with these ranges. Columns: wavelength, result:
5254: 7.244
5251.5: 6.745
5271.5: 7.743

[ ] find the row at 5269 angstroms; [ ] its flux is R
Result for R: 7.826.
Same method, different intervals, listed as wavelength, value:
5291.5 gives 8.298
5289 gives 7.881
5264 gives 7.386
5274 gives 7.894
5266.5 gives 8.267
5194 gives 5.992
